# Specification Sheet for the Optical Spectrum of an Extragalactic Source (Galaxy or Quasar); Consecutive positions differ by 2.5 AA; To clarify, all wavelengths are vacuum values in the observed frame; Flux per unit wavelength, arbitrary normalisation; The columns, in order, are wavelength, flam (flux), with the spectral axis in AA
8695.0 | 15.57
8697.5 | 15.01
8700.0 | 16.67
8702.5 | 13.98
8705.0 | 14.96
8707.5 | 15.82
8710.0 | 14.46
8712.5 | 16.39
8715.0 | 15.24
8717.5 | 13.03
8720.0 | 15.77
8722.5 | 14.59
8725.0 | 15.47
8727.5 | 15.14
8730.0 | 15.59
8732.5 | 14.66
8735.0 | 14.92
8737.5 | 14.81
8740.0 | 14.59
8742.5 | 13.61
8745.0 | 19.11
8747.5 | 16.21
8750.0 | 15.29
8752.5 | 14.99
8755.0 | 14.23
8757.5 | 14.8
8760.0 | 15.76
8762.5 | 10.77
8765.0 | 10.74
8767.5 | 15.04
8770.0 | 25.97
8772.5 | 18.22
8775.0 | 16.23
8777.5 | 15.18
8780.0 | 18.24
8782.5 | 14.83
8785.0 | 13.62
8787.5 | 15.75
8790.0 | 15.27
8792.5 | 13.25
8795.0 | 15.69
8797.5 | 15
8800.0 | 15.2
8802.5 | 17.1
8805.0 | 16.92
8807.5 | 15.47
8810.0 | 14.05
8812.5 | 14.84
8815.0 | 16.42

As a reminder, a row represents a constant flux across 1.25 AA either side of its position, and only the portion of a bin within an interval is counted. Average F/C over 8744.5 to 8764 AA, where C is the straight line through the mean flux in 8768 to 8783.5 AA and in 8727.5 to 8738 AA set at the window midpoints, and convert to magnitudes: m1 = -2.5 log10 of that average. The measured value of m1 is 0.106 mag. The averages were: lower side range 15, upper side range 18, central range 14.9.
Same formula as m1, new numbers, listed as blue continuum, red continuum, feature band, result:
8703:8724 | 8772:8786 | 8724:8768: 0.05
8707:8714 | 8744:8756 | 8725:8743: 0.06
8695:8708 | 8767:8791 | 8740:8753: 0.03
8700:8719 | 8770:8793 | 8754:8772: 0.03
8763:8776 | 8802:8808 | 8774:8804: 0.08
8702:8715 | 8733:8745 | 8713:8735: 0.01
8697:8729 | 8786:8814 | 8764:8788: -0.08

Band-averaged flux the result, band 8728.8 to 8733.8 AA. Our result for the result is 15.1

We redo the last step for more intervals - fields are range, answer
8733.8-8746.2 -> 15.4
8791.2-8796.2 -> 14.5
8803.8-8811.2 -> 15.5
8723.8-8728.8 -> 15.3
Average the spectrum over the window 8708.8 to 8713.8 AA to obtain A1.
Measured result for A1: 15.4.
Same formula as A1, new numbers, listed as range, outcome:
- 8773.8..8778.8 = 15.7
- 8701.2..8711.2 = 14.8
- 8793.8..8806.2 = 16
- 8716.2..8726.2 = 14.7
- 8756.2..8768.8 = 13.5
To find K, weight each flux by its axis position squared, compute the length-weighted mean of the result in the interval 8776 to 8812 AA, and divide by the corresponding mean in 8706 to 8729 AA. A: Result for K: 1.04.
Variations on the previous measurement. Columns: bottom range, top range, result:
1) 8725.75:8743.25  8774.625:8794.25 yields 1.04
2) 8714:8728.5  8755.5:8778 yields 1.08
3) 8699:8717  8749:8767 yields 0.92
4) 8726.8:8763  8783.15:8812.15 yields 1.02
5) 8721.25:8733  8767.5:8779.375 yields 1.23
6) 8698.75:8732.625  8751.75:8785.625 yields 1.05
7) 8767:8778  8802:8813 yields 0.85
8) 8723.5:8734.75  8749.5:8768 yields 0.92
